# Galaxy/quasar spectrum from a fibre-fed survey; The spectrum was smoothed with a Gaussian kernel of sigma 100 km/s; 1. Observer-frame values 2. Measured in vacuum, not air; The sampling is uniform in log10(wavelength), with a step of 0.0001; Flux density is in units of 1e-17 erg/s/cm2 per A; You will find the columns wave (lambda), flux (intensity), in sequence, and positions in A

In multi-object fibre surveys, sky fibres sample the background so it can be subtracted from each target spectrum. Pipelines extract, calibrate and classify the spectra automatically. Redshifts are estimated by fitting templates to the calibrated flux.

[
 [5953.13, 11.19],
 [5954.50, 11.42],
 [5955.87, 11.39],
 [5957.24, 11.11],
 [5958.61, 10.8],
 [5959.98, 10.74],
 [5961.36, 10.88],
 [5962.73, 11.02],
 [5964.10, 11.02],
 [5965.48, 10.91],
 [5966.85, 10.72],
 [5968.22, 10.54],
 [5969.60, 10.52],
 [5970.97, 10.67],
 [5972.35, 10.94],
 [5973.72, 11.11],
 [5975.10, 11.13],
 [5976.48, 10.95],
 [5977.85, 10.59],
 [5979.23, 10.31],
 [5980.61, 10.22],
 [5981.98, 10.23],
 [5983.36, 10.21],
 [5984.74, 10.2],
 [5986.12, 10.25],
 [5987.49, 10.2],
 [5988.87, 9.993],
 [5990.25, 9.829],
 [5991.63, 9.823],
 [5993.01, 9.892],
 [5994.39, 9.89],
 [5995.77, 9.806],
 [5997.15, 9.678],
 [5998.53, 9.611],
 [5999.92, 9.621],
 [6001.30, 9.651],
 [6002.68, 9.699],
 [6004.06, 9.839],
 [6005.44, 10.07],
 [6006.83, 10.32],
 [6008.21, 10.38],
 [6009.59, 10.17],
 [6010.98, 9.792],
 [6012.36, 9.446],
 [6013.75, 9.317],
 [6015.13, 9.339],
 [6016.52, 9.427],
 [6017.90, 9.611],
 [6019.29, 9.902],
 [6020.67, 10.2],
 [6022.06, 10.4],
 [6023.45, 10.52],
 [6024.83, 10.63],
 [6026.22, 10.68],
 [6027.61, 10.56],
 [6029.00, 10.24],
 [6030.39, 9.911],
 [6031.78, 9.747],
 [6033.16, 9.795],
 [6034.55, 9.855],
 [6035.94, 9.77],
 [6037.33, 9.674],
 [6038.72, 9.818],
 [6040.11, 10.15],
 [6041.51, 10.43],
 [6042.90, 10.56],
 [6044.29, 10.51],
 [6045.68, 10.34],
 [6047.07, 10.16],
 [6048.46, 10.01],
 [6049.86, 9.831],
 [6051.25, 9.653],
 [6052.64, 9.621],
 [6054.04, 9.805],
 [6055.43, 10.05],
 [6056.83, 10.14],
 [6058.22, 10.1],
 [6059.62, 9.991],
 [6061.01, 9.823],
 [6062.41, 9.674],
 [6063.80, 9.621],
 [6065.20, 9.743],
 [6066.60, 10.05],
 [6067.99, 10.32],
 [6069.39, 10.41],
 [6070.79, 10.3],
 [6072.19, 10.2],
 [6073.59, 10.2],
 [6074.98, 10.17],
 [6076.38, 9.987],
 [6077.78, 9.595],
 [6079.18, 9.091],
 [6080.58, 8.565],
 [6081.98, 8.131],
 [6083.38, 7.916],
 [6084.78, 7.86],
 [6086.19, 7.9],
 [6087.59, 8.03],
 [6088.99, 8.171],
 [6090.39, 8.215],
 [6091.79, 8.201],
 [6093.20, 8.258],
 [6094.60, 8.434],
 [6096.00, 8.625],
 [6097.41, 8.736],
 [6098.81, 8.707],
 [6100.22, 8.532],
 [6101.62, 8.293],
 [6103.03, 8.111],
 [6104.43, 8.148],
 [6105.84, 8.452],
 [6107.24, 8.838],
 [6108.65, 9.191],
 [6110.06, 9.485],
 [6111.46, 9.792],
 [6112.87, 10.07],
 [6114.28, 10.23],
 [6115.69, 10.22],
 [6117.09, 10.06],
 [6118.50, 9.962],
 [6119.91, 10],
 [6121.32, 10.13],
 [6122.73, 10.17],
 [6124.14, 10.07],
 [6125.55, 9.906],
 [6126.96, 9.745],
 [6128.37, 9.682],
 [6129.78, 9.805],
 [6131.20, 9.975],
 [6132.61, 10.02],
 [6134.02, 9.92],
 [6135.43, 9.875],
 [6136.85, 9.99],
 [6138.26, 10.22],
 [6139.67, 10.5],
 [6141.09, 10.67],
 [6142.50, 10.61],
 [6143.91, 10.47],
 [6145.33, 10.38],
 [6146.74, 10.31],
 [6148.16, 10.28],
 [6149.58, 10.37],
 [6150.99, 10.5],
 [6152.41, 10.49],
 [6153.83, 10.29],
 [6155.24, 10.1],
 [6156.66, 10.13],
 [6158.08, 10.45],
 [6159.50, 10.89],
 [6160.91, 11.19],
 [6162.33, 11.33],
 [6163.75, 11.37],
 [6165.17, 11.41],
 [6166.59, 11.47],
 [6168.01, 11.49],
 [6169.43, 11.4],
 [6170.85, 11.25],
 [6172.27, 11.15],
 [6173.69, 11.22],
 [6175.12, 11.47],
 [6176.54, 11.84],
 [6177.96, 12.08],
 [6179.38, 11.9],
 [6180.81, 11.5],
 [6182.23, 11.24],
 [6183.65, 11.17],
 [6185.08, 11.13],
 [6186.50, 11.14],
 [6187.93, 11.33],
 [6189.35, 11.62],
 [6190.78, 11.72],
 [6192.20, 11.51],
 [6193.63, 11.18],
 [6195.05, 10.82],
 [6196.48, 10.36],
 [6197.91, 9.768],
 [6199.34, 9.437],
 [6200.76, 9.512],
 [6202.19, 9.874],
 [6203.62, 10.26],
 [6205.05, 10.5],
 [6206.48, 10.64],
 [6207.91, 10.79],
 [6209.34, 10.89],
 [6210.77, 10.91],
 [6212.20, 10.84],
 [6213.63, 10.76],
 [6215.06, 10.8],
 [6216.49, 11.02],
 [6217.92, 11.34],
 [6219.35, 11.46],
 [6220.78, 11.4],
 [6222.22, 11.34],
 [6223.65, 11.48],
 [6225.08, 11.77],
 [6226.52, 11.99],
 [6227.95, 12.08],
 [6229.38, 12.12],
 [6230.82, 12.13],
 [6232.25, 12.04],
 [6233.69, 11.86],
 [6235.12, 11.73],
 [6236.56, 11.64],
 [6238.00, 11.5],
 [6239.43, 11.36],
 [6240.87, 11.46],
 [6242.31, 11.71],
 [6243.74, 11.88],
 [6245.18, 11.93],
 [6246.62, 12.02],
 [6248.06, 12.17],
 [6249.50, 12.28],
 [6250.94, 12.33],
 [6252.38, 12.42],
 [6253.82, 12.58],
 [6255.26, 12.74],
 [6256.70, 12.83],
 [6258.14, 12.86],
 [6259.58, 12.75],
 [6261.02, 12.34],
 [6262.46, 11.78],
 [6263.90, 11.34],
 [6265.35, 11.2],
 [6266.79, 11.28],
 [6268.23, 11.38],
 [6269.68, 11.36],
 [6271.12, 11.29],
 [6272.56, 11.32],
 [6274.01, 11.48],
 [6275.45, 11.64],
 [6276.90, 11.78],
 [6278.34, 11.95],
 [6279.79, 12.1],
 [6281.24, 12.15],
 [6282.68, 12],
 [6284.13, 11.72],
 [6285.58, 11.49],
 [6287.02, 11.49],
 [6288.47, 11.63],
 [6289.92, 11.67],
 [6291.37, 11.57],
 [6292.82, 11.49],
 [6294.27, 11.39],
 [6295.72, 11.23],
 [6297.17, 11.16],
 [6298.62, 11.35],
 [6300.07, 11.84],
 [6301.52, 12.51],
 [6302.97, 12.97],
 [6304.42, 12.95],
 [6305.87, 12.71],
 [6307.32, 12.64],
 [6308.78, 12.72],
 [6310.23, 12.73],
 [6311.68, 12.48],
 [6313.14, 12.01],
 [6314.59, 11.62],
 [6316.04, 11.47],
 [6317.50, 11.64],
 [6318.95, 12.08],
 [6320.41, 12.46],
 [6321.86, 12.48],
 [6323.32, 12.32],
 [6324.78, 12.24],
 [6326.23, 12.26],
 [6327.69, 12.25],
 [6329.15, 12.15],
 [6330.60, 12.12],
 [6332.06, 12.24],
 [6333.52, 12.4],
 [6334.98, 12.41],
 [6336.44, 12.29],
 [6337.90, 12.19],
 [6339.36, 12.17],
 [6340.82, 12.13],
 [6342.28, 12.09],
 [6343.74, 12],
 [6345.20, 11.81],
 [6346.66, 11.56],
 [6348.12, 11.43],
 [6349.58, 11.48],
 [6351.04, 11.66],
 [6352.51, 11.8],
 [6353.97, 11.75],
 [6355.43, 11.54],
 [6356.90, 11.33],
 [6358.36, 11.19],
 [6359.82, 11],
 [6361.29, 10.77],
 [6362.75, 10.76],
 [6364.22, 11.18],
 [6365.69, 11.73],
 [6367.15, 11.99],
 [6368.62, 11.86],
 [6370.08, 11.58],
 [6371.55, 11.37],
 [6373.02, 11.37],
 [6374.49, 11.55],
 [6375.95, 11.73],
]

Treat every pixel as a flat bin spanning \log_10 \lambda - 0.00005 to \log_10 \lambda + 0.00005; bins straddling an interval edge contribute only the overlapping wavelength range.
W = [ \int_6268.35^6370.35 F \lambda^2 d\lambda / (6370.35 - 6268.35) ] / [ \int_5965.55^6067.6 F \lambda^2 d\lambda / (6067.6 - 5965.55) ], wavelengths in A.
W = 1.30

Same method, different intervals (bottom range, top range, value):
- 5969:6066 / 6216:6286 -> 1.27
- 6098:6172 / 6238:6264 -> 1.25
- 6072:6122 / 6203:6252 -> 1.33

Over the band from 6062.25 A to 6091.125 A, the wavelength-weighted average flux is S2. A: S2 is 9.24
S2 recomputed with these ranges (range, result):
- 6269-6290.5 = 11.7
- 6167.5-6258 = 11.4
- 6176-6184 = 11.6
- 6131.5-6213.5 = 10.8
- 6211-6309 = 11.8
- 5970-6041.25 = 10.1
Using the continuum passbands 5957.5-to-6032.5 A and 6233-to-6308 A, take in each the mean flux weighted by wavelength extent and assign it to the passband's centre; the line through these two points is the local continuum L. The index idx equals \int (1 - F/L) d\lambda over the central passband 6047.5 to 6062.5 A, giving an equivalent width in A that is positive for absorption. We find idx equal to 1.0 A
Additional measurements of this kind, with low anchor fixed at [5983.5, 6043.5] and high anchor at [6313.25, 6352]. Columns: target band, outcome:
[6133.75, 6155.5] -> 1.0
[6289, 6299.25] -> 0.3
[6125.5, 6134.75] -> 0.7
